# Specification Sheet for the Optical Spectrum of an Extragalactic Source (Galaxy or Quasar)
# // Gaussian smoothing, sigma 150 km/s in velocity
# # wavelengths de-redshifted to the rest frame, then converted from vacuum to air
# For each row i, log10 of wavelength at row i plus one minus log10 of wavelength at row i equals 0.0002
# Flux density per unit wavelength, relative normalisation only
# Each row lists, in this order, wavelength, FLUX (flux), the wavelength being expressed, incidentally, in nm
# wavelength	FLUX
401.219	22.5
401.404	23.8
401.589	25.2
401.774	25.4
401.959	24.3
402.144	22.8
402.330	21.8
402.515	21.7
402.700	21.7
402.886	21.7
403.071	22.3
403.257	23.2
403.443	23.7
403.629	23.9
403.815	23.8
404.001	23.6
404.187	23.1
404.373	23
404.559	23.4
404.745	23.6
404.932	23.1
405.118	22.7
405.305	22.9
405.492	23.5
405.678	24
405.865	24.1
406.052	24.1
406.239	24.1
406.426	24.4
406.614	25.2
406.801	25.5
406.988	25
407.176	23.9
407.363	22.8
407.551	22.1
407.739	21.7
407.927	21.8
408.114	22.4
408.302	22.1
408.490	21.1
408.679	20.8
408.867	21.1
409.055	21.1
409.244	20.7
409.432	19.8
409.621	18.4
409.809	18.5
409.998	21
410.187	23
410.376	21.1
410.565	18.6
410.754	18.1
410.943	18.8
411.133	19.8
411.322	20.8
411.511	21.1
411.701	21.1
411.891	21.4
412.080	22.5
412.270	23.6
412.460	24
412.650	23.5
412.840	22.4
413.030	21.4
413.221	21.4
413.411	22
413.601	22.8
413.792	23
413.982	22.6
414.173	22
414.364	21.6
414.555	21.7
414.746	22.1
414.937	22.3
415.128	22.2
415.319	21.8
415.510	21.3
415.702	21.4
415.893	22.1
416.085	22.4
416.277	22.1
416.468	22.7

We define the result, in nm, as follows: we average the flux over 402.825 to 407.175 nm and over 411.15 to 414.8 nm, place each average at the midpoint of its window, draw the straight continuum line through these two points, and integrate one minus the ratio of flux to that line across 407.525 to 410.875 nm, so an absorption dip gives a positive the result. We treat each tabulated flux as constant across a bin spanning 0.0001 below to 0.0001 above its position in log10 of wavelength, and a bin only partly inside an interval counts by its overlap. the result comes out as 0.316 nm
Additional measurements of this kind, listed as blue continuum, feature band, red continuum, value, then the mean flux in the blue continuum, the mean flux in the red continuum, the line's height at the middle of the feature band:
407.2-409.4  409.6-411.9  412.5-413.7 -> 0.19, 21.6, 22.3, 22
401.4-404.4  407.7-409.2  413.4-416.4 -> 0.08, 23.2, 22.1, 22.7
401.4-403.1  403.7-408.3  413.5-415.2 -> -0.13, 23.1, 22.3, 22.8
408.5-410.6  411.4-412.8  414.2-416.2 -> -0.09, 20.4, 21.9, 21.1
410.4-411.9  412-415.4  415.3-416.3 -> -0.23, 19.9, 21.8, 21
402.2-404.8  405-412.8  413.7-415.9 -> 0.16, 22.9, 22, 22.5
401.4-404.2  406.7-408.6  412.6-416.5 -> -0.01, 23.2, 22.1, 22.8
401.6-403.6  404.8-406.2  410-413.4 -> -0.07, 23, 21.3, 22.5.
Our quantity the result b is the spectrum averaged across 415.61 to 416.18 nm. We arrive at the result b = 22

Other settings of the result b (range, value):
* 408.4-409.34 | 20.9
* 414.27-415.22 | 22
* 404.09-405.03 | 23.3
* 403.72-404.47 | 23.4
